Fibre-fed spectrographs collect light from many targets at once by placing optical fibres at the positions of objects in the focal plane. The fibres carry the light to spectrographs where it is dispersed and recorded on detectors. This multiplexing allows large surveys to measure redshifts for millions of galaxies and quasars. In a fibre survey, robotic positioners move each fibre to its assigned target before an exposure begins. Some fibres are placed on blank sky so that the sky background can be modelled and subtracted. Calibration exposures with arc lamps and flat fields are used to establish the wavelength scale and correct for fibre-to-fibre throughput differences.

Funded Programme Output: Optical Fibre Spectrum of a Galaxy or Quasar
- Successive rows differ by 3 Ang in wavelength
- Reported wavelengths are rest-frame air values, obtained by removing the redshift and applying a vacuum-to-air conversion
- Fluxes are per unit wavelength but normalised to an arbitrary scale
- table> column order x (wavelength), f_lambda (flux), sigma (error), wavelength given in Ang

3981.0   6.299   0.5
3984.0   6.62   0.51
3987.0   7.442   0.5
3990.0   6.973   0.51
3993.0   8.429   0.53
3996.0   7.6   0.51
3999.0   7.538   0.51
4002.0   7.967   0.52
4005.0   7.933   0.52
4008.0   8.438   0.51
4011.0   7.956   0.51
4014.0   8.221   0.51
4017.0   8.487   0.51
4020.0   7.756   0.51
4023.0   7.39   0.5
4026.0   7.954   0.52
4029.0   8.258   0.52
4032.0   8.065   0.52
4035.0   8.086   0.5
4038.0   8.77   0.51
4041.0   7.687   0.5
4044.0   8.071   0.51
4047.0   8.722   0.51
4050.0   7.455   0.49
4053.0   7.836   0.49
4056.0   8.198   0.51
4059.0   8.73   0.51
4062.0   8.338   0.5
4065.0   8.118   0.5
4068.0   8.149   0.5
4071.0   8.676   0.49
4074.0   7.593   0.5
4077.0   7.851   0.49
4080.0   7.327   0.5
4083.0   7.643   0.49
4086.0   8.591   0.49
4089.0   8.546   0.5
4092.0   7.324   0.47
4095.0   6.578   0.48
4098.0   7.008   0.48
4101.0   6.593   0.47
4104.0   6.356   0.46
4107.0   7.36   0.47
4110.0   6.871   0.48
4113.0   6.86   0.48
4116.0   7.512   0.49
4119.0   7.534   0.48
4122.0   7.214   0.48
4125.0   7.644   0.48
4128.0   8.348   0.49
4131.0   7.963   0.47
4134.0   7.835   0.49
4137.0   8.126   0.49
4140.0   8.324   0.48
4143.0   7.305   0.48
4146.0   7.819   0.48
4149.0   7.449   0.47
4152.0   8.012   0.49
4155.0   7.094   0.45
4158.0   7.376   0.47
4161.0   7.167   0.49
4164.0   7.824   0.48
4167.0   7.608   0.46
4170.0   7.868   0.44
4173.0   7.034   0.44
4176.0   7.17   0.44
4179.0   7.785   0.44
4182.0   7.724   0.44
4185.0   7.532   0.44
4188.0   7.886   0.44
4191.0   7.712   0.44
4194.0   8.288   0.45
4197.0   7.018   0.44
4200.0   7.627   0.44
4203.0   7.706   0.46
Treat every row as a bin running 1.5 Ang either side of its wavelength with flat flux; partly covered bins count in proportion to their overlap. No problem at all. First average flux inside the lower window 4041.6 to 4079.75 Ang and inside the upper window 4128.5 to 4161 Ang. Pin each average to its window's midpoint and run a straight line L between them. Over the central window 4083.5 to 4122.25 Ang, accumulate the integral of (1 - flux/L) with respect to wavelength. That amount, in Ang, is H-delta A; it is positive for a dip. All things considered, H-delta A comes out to 3.17 Ang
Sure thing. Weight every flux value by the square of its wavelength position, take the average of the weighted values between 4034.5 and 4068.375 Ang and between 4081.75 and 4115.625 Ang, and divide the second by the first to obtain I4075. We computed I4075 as 0.9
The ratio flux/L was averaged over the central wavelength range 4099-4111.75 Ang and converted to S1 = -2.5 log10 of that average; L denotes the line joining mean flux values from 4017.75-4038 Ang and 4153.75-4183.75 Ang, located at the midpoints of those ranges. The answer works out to 0.14 mag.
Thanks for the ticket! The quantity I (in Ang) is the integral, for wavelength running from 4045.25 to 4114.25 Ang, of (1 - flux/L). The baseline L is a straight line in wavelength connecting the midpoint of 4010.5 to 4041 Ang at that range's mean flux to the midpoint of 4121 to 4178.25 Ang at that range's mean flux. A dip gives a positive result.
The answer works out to 1.8 Ang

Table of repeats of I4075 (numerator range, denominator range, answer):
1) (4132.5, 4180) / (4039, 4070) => 0.98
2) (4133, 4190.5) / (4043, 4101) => 1.01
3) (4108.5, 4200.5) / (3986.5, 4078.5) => 1.00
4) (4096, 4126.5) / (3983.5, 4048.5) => 0.93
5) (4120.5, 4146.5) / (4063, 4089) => 1.00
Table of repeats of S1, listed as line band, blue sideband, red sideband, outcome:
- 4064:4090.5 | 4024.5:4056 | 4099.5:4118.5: -0.08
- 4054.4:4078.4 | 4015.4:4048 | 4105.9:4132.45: -0.05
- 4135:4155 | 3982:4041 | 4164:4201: -0.02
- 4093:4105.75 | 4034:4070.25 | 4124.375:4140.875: 0.21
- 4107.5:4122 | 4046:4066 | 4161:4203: 0.10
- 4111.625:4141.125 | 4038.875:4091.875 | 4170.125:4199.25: 0.01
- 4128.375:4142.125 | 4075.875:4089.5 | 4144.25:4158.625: -0.06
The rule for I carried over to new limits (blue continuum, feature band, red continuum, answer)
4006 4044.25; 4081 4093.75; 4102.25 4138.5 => -0.5 Ang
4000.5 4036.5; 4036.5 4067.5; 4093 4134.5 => -1.7 Ang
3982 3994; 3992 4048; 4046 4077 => -2.9 Ang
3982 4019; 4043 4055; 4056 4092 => 0.0 Ang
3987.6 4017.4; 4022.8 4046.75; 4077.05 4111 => -1.2 Ang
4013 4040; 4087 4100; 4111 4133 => 0.6 Ang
